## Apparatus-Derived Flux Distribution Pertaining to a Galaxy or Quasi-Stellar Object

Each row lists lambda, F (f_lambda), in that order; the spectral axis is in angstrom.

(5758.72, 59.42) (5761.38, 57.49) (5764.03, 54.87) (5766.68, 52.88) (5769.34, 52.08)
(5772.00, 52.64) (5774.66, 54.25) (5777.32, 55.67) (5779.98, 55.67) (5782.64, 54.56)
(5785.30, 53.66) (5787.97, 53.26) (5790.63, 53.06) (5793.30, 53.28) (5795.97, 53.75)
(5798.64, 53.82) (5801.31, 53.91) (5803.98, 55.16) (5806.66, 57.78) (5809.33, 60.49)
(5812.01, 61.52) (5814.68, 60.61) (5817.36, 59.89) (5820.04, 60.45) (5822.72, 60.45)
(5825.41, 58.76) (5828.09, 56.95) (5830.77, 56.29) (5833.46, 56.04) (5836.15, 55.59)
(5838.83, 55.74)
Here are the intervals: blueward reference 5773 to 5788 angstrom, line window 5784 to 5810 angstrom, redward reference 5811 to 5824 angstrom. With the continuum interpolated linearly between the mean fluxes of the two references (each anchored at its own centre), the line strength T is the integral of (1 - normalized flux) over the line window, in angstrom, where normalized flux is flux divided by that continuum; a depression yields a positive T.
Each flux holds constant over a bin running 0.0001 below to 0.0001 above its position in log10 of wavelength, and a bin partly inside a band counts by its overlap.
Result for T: 1.18 angstrom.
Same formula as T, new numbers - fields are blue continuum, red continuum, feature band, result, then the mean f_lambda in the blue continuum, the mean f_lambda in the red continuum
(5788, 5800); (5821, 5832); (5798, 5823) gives -1.14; 53.5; 58.2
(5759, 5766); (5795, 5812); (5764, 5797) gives 1.50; 56.4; 56.3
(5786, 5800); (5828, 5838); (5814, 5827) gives -1.09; 53.4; 56.1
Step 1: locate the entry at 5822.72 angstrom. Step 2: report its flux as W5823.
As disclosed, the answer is 60.45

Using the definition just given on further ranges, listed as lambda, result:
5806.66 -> 57.78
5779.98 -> 55.67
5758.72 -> 59.42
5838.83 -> 55.74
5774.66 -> 54.25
